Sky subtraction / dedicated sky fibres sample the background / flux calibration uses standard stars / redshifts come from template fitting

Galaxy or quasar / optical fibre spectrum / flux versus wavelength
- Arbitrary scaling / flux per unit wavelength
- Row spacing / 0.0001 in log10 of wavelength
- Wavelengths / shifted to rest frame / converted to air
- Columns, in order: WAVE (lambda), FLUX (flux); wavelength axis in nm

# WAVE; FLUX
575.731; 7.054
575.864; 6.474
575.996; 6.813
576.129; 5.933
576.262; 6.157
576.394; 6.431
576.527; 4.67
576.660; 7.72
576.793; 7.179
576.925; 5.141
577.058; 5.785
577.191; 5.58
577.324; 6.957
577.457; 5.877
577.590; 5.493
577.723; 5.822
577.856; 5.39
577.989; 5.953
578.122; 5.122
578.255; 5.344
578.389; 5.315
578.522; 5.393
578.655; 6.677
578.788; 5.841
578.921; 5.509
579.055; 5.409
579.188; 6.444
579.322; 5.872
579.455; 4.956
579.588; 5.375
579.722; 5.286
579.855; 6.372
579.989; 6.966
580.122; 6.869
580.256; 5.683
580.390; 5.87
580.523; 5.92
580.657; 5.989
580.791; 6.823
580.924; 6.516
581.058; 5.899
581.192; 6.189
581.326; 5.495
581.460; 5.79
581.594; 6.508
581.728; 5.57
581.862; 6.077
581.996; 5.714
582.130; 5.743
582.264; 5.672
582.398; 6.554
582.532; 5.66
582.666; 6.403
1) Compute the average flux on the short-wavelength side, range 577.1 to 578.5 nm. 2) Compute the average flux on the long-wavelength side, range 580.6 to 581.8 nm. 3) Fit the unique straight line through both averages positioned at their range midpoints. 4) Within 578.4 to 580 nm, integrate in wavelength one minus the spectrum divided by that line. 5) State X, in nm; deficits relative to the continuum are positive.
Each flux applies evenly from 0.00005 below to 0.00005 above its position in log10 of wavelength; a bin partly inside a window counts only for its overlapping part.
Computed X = 0.02 nm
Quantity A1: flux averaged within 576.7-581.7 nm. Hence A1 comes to 5.92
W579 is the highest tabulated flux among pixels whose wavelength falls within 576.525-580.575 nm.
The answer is 7.72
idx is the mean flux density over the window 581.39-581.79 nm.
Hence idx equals 5.95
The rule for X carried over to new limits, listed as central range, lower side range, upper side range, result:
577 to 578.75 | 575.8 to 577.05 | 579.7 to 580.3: 0.150 nm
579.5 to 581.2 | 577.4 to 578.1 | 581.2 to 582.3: -0.099 nm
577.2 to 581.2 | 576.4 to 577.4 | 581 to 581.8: 0.087 nm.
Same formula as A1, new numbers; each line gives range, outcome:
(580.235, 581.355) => 6.08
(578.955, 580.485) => 5.91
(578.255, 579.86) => 5.66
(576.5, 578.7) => 5.86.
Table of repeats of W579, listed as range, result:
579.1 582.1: 6.966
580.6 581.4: 6.823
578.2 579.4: 6.677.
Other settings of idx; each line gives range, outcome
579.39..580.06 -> 5.81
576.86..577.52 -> 5.87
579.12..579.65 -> 5.67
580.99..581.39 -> 5.86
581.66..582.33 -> 5.76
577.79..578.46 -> 5.42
